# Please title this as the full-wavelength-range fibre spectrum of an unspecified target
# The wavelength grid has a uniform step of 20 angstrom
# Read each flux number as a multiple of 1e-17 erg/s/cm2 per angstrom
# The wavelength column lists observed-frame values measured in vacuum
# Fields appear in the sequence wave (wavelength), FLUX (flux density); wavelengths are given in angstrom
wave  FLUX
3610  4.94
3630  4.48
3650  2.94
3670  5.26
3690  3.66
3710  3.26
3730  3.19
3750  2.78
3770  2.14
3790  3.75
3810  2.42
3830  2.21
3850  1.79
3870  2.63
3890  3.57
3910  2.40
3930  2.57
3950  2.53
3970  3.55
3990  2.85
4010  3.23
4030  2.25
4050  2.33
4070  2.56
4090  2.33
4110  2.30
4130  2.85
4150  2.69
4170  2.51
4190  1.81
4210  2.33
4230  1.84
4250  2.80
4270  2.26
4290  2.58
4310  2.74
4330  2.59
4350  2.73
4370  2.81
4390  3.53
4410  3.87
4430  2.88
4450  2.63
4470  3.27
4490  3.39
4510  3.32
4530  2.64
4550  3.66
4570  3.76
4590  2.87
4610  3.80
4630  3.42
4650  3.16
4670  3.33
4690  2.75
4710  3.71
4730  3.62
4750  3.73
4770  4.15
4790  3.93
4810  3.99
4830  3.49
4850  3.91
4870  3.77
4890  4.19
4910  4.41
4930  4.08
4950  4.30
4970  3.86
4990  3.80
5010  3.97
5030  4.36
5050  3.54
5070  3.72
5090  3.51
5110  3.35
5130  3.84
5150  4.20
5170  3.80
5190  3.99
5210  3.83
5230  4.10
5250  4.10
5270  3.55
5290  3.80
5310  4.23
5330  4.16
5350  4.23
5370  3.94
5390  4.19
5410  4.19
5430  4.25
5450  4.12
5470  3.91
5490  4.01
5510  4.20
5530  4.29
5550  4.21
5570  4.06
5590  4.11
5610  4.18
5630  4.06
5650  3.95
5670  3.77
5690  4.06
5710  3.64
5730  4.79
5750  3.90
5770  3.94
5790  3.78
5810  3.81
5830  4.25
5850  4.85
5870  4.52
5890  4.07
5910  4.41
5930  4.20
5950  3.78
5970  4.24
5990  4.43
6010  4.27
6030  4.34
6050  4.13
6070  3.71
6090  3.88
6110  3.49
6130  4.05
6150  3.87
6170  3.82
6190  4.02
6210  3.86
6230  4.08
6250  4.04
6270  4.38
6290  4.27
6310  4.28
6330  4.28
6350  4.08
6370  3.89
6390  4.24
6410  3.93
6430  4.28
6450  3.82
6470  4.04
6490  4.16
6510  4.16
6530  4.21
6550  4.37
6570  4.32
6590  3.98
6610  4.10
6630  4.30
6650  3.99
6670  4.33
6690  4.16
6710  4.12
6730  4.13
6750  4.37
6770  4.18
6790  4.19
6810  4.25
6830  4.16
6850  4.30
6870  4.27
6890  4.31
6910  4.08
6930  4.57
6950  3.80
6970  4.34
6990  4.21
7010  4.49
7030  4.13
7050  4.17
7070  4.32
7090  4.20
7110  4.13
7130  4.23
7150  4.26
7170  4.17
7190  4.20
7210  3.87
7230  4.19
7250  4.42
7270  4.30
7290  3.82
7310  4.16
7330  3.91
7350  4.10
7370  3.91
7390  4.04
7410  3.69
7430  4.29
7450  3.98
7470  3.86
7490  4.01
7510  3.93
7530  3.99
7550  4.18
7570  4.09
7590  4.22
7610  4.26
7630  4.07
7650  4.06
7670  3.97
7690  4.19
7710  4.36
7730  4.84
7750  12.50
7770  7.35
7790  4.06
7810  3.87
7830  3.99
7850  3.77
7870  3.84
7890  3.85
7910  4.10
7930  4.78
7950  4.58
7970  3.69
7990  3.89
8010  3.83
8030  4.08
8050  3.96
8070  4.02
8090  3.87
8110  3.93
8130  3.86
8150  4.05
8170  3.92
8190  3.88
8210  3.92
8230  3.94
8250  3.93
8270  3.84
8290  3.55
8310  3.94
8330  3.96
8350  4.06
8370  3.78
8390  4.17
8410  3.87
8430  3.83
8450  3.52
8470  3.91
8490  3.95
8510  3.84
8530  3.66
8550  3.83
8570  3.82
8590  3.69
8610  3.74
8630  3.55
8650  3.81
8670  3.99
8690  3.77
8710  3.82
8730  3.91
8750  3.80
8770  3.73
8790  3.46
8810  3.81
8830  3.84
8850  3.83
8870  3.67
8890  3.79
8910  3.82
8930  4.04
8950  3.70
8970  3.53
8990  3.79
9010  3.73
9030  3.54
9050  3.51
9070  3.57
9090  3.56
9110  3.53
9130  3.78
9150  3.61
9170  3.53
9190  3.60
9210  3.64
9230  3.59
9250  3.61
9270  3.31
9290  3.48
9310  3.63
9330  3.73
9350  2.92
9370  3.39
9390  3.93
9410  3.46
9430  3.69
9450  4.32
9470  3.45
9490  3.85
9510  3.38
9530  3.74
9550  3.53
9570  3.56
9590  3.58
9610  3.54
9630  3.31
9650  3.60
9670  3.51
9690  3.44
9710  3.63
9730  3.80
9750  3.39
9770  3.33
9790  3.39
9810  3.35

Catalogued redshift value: 0.18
